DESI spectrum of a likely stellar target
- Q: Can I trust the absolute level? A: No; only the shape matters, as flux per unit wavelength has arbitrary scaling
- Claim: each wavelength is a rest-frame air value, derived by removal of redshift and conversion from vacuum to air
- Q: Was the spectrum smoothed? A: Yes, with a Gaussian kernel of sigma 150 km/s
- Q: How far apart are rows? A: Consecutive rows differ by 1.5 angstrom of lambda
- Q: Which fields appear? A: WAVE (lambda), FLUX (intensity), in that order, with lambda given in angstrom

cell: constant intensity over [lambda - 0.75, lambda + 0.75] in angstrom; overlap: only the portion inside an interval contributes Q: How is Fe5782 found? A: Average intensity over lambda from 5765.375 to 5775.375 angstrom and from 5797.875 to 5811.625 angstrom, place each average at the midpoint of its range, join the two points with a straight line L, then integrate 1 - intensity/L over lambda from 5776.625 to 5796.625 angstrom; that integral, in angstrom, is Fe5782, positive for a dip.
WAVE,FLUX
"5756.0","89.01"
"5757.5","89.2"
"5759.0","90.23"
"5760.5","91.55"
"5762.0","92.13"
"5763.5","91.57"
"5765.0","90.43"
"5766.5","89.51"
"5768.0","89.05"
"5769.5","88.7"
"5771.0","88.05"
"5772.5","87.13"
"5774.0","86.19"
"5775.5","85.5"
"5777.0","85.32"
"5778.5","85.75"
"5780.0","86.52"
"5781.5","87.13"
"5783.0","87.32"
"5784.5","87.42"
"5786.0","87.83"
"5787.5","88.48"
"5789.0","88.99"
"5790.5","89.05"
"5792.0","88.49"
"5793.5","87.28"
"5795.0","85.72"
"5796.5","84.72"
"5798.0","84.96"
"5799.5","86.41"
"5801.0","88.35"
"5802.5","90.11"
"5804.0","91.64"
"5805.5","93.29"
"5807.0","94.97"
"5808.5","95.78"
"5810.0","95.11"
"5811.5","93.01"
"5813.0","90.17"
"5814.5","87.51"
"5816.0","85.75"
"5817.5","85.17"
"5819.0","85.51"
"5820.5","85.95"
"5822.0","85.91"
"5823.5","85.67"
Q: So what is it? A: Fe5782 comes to 0.5 angstrom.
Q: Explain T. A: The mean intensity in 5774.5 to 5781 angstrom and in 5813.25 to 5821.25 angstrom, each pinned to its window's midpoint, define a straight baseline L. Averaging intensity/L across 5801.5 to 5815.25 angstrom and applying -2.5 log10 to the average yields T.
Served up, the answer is -0.08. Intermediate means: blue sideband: 85.8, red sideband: 86.2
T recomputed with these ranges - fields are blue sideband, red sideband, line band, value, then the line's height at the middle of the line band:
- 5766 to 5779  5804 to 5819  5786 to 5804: 0.02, 89.4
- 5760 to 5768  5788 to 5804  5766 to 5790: 0.02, 89.4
